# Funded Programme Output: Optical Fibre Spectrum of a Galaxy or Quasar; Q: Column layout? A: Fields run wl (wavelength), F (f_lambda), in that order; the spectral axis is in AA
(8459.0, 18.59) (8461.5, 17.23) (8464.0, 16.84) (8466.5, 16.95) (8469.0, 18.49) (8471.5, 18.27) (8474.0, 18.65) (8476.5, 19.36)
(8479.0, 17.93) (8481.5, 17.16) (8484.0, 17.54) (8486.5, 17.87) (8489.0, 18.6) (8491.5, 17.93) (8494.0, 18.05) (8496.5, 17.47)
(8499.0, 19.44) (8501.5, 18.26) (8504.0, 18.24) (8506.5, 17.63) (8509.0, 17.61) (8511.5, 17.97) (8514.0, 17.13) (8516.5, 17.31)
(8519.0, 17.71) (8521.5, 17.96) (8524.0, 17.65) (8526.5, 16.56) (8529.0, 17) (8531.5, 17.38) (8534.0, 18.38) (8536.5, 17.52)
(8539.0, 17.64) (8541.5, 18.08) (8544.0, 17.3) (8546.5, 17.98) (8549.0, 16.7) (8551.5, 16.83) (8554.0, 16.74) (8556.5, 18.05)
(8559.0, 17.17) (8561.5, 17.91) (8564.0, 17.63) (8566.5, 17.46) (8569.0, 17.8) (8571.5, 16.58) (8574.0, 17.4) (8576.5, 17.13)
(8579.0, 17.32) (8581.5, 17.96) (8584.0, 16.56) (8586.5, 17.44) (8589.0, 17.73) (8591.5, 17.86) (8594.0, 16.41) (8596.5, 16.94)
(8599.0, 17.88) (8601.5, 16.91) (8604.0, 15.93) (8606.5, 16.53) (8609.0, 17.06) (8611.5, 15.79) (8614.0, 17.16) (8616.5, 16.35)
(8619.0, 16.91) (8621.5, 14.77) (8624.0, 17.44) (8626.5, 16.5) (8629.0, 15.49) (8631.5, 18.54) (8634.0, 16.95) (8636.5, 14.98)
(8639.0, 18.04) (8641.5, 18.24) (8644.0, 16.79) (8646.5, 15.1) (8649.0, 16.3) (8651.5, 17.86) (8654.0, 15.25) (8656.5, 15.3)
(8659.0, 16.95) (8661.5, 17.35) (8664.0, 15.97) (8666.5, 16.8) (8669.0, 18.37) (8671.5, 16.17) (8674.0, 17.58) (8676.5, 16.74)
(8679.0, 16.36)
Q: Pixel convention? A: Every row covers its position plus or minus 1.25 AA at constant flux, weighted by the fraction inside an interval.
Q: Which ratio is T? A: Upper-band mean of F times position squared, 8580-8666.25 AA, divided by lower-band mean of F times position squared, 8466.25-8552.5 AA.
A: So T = 0.97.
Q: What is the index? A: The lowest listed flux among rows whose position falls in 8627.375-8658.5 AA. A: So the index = 14.98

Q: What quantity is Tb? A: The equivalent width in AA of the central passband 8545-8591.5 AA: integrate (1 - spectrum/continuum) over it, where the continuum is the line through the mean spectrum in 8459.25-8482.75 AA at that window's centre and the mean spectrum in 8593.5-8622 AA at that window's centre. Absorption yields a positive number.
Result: -1.1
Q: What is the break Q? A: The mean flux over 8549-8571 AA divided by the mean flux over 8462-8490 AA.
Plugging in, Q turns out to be 0.97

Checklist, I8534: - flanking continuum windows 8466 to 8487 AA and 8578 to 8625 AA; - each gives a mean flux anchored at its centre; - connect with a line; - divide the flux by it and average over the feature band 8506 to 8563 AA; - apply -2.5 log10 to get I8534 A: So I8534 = 0.00 mag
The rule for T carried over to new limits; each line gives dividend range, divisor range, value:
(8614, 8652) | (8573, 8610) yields 0.98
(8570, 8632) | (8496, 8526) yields 0.97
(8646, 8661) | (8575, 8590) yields 0.95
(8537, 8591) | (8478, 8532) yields 0.99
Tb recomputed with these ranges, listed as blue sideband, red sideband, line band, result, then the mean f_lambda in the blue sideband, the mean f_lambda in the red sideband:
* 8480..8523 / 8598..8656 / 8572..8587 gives -0.1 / 17.9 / 16.6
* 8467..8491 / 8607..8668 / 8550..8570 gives -0.1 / 18.2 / 16.6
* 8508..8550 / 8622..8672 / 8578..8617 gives 0.1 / 17.5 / 16.7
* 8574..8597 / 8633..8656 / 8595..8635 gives 0.5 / 17.3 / 16.6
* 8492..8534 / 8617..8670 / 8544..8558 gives 0.1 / 17.7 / 16.6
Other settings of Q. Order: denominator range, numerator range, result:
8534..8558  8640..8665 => 0.95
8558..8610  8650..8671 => 0.97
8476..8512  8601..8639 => 0.92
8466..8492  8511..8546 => 0.97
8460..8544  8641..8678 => 0.94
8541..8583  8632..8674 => 0.96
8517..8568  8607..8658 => 0.95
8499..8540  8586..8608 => 0.96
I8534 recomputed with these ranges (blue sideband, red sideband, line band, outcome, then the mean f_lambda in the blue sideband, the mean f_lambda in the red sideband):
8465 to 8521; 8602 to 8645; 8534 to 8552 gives -0.003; 18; 16.7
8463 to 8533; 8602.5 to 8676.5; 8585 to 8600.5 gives -0.020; 17.8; 16.6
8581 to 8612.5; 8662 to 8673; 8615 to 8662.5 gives 0.022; 17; 16.9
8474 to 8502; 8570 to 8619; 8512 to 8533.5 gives 0.024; 18.2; 17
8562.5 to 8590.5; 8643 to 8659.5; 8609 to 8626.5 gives 0.017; 17.4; 16.2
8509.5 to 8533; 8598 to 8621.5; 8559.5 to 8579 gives -0.026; 17.4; 16.6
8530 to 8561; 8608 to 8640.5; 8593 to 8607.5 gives 0.007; 17.5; 16.6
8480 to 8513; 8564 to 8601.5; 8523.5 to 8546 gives 0.010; 18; 17.3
